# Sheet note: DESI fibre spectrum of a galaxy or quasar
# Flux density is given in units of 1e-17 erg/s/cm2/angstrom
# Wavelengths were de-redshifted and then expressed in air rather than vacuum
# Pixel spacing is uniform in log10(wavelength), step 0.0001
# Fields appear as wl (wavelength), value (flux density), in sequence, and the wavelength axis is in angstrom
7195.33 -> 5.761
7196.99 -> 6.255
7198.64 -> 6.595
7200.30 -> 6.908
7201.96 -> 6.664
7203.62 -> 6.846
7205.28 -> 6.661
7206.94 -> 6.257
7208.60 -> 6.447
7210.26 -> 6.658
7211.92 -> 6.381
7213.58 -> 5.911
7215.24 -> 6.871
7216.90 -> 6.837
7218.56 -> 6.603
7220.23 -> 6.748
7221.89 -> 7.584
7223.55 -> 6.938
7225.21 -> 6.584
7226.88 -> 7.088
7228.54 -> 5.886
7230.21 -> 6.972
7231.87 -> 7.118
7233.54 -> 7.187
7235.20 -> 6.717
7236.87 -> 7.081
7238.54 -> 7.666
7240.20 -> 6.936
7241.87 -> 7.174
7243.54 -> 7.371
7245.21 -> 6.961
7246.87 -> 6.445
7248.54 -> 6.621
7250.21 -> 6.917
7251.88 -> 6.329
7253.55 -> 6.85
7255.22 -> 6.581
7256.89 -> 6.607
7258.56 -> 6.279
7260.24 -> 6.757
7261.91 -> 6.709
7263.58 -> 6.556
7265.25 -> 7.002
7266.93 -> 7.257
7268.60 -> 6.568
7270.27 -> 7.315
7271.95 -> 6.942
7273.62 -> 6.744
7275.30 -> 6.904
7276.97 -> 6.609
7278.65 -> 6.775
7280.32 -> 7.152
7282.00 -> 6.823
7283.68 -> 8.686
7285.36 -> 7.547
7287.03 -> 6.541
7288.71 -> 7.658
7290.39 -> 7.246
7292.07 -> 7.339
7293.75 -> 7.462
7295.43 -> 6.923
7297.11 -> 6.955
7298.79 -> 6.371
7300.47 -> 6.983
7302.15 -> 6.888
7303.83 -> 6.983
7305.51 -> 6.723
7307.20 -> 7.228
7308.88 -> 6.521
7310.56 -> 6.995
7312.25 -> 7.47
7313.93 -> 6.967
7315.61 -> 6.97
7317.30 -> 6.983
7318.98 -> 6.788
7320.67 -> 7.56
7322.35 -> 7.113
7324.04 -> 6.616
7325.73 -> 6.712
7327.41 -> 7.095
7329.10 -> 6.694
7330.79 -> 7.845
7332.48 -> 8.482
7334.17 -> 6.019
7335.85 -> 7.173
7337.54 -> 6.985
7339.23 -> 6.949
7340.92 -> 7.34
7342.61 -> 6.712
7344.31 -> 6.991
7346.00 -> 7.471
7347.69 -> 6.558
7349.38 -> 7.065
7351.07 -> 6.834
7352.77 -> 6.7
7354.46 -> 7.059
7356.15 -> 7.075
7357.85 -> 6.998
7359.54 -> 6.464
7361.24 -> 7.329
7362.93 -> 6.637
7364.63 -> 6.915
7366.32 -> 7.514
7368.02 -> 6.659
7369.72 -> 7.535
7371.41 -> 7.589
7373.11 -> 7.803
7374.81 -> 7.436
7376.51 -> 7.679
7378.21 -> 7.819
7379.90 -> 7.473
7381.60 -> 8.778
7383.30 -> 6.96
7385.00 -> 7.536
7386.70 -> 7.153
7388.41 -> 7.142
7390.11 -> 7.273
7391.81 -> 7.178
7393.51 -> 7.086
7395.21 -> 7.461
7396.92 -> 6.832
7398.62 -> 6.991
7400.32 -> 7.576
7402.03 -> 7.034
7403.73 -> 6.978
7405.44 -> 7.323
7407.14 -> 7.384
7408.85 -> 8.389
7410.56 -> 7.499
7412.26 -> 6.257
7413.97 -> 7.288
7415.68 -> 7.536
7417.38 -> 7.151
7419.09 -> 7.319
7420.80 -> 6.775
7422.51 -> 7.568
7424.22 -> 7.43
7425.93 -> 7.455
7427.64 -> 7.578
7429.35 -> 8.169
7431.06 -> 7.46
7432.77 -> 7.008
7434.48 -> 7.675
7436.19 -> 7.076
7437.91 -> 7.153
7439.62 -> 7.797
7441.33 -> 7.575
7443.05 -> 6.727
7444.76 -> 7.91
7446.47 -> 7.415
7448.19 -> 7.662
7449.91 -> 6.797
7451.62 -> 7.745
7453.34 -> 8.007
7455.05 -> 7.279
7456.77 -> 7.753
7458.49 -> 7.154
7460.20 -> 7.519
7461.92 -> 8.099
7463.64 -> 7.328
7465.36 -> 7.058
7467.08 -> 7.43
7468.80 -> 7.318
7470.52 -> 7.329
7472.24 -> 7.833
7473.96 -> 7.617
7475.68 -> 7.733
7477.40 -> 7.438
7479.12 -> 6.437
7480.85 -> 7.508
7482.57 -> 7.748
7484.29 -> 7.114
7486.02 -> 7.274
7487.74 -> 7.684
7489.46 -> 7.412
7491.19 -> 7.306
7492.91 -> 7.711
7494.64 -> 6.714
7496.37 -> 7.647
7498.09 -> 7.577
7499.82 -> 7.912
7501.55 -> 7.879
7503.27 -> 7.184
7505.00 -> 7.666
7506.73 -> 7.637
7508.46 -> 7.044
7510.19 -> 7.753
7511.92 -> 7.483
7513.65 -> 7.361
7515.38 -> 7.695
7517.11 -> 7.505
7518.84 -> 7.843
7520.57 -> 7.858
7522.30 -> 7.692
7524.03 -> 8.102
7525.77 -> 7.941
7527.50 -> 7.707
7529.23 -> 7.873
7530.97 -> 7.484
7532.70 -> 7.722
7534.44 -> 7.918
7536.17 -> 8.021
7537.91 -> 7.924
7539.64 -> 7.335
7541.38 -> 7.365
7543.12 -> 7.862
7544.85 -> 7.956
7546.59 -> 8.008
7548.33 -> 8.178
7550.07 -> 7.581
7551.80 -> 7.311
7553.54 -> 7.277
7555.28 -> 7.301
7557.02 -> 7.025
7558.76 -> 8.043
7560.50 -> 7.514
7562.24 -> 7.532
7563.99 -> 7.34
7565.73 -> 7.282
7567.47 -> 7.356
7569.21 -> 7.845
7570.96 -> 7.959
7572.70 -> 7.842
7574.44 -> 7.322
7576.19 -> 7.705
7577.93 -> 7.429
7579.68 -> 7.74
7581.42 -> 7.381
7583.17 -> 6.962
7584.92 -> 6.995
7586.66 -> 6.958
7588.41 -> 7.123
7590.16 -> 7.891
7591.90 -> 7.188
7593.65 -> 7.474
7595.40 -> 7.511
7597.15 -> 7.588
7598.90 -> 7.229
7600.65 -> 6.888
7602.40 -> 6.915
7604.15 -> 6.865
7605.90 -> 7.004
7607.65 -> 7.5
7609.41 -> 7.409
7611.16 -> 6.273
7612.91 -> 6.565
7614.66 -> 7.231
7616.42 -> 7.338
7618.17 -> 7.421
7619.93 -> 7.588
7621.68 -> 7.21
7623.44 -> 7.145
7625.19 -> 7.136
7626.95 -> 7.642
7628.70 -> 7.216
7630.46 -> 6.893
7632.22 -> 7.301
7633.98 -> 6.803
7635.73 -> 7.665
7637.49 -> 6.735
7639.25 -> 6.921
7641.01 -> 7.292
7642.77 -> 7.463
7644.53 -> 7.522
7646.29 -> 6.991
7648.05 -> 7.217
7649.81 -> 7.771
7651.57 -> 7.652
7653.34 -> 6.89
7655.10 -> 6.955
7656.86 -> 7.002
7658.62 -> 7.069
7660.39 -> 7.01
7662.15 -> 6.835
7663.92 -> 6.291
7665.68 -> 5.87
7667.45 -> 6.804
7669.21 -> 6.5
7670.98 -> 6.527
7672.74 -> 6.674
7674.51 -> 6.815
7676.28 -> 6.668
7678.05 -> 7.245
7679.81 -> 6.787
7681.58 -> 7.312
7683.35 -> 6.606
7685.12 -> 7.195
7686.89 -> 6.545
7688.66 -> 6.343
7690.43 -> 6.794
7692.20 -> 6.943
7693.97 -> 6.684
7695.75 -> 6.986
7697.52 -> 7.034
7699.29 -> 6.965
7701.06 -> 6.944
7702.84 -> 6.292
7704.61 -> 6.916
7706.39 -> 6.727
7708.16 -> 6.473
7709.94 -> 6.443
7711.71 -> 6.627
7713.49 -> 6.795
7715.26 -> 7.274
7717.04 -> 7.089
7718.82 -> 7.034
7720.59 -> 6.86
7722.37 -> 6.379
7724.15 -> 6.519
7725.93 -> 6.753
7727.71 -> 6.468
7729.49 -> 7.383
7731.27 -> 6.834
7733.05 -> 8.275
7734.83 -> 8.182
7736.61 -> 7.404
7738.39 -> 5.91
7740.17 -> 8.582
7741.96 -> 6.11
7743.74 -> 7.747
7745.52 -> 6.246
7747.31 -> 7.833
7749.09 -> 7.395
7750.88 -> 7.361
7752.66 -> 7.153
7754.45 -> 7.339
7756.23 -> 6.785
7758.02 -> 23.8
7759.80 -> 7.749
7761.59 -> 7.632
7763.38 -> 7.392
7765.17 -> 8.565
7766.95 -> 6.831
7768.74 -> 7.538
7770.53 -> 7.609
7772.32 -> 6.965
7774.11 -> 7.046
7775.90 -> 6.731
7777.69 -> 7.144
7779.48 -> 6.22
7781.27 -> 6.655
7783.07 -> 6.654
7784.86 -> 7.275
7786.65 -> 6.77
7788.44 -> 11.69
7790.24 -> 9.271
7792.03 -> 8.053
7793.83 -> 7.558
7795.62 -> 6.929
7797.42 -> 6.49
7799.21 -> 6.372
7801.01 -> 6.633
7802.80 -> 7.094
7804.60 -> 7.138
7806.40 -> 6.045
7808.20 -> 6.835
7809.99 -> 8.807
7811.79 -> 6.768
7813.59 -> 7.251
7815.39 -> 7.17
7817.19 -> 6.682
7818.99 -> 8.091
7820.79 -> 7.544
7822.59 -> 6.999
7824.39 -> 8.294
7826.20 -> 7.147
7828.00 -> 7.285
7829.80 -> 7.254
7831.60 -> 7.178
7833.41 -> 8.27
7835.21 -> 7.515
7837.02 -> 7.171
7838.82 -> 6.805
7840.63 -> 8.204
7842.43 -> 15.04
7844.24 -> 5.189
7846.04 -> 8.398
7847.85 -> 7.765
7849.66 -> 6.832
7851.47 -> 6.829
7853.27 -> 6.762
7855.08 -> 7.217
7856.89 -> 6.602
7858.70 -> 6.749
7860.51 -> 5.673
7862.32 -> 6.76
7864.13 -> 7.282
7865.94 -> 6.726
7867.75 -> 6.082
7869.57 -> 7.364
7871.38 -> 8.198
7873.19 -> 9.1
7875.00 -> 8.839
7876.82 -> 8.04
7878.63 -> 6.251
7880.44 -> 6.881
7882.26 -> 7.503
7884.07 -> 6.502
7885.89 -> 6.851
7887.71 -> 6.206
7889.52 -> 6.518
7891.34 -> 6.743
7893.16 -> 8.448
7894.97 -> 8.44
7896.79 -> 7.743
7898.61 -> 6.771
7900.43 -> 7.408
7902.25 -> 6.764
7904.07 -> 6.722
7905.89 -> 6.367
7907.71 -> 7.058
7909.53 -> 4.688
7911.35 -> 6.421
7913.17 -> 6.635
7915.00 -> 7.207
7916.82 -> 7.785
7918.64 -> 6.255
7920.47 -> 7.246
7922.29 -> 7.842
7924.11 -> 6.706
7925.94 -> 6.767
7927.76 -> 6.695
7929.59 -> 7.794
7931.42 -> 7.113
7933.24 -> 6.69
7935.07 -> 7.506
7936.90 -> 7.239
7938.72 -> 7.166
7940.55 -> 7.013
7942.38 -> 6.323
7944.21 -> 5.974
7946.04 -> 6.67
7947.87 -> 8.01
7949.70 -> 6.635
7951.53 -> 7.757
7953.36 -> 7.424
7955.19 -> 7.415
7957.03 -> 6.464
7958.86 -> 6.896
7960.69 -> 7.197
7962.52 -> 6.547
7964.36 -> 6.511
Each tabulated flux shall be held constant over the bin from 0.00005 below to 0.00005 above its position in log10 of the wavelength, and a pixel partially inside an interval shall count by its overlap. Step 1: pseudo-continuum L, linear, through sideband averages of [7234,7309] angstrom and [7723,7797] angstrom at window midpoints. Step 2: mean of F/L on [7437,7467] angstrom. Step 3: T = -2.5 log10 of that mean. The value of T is -0.03 mag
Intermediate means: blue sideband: 6.95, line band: 7.47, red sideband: 7.75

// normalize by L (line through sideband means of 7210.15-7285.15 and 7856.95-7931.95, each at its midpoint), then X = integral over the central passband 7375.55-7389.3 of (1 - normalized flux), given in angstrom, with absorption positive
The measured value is -1.3 angstrom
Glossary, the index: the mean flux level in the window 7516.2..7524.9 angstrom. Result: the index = 7.8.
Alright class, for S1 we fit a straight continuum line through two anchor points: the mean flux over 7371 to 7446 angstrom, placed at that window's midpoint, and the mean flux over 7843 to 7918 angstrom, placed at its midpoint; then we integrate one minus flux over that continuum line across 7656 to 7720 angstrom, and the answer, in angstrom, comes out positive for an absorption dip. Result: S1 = 3.7 angstrom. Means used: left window 7.39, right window 7.06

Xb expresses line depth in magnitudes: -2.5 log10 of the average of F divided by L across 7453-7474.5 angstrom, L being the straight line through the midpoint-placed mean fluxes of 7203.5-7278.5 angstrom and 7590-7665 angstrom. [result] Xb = -0.07 mag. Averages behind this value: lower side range 6.79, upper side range 7.16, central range 7.5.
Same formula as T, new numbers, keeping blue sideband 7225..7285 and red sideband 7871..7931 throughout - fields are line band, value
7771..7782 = 0.039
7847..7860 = 0.029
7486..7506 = -0.079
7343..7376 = -0.023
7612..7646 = -0.028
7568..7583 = -0.089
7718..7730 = 0.049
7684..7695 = 0.048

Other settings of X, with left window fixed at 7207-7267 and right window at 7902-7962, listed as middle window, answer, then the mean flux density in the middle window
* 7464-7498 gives -2.77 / 7.39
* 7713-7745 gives -0.94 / 7.08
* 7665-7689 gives 0.52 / 6.72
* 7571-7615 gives -2.56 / 7.25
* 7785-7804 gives -2.11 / 7.66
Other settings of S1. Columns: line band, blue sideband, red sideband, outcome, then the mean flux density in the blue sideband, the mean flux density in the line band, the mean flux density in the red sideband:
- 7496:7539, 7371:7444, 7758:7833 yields -1.5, 7.38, 7.7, 7.56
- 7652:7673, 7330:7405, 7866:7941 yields 1.3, 7.21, 6.72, 7.11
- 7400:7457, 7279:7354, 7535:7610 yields -1.2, 7.07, 7.4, 7.47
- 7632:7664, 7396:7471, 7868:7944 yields 0.5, 7.38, 7.14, 7.1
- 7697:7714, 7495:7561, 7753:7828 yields 2.2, 7.66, 6.71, 7.73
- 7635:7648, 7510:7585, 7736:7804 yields 0.8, 7.63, 7.22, 7.75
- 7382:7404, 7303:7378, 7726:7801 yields -0.1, 7.08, 7.21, 7.73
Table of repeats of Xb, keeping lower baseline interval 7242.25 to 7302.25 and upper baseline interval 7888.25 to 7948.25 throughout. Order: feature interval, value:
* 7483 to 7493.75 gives -0.07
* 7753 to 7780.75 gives -0.19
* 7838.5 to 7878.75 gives -0.09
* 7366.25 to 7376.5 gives -0.07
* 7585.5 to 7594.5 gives -0.06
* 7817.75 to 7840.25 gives -0.07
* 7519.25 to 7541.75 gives -0.12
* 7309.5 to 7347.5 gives -0.02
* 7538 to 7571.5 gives -0.09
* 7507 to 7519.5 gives -0.09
